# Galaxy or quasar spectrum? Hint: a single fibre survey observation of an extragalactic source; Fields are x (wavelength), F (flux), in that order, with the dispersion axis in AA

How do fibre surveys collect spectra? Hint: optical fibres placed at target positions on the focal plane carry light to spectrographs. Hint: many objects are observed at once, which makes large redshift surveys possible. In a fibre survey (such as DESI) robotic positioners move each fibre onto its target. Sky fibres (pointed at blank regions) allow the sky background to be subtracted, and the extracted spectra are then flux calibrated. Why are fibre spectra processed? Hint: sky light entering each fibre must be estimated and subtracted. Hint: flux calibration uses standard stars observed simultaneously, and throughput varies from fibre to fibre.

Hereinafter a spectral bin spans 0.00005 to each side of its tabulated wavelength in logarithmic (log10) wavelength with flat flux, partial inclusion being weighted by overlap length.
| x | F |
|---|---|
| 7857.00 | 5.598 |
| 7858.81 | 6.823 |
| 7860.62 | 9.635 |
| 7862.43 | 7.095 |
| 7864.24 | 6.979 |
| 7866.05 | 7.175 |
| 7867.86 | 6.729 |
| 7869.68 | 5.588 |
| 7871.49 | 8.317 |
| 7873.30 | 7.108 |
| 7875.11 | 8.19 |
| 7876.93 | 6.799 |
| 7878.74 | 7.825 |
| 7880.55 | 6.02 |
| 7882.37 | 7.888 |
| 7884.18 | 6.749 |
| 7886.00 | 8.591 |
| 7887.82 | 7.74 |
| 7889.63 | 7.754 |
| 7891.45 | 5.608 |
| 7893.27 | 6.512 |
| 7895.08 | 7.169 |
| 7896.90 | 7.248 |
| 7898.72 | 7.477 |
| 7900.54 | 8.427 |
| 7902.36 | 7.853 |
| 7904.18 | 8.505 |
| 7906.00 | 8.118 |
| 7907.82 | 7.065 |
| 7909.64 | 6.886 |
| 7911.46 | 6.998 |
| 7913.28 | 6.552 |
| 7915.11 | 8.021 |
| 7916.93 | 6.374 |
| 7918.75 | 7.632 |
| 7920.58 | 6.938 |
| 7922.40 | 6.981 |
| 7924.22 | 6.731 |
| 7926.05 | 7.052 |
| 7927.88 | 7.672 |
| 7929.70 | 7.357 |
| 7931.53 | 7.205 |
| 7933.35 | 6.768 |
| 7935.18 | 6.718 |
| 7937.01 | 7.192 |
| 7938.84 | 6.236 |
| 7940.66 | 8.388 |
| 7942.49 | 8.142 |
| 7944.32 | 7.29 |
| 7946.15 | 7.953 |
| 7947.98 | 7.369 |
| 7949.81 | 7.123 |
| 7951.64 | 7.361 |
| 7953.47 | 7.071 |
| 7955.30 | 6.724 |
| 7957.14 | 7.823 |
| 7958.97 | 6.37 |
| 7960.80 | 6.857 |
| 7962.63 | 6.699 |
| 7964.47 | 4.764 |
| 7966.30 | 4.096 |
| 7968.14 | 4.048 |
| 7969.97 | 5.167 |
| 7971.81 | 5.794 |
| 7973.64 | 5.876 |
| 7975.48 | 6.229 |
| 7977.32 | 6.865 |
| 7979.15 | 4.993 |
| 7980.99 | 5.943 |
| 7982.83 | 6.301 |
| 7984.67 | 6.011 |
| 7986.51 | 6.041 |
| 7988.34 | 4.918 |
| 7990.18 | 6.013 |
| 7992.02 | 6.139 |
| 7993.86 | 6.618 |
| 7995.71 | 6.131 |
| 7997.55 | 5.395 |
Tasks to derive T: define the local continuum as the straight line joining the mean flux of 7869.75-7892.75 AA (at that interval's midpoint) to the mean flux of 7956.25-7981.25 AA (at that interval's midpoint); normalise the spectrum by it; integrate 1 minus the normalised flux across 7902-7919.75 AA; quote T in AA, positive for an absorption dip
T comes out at -1.5 AA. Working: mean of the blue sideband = 7.3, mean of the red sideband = 5.82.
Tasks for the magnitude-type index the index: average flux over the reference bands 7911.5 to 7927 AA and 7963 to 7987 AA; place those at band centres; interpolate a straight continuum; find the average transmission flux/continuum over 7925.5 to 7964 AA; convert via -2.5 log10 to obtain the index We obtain -0.13 mag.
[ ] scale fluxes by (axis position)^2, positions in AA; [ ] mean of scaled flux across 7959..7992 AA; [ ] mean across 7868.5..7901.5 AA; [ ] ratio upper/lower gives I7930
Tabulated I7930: 0.80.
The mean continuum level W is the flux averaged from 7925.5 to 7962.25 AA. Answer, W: 7.23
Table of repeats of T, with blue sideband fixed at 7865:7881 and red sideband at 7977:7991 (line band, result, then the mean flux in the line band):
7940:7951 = -2.45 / 7.68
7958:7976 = 1.37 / 5.58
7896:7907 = -1.85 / 7.93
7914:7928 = -1.22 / 7.13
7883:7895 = -0.42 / 7.18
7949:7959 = -1.54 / 7.14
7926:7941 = -1.67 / 7.14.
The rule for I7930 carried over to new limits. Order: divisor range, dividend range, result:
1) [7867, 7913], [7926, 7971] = 0.94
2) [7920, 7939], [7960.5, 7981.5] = 0.80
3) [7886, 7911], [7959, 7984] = 0.78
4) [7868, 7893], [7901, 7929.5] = 1.02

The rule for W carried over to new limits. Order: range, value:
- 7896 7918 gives 7.46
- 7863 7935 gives 7.24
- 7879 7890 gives 7.47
